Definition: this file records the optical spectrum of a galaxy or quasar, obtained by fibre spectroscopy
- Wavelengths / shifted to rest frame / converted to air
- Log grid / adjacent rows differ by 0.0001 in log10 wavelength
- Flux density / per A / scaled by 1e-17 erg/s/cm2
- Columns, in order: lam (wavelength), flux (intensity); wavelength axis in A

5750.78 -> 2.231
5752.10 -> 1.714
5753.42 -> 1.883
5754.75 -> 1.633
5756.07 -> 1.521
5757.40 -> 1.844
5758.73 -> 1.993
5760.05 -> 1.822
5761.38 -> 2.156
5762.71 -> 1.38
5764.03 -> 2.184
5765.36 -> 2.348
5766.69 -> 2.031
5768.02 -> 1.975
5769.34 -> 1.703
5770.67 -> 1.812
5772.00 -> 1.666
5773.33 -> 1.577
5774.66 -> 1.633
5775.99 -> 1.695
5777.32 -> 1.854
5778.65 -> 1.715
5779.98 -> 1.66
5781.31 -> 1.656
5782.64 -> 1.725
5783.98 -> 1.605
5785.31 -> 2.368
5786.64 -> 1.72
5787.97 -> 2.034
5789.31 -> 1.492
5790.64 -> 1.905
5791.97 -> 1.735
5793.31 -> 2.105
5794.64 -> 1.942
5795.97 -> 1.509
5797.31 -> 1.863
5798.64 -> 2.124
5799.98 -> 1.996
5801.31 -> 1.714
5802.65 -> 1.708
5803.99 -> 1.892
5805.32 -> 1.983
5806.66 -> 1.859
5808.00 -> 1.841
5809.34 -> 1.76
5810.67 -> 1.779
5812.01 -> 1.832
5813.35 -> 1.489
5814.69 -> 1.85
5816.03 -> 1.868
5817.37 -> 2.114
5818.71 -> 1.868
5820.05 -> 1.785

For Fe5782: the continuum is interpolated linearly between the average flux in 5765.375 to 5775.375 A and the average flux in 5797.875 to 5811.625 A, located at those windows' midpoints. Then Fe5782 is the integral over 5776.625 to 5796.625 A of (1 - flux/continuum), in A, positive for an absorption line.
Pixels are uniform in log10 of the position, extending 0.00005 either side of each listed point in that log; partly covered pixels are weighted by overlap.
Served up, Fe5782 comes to 0.4 A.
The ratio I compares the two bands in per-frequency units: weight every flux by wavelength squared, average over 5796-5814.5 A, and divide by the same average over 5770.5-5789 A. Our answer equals 1.05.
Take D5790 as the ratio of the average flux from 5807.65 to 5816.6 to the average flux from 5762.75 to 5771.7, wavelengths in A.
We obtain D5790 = 0.9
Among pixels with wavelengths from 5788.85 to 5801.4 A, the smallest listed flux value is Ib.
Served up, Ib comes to 1.492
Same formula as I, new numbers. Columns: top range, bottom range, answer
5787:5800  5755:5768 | 0.98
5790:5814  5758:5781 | 1.01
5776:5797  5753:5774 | 0.98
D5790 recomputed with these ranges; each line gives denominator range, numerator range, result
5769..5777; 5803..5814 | 1.07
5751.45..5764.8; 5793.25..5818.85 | 1.02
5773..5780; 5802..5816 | 1.06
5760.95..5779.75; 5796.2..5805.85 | 1.03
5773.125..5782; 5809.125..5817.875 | 1.07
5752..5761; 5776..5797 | 1.01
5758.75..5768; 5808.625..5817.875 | 0.91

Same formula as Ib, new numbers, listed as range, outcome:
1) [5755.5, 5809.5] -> 1.38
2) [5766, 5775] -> 1.577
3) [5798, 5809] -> 1.708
